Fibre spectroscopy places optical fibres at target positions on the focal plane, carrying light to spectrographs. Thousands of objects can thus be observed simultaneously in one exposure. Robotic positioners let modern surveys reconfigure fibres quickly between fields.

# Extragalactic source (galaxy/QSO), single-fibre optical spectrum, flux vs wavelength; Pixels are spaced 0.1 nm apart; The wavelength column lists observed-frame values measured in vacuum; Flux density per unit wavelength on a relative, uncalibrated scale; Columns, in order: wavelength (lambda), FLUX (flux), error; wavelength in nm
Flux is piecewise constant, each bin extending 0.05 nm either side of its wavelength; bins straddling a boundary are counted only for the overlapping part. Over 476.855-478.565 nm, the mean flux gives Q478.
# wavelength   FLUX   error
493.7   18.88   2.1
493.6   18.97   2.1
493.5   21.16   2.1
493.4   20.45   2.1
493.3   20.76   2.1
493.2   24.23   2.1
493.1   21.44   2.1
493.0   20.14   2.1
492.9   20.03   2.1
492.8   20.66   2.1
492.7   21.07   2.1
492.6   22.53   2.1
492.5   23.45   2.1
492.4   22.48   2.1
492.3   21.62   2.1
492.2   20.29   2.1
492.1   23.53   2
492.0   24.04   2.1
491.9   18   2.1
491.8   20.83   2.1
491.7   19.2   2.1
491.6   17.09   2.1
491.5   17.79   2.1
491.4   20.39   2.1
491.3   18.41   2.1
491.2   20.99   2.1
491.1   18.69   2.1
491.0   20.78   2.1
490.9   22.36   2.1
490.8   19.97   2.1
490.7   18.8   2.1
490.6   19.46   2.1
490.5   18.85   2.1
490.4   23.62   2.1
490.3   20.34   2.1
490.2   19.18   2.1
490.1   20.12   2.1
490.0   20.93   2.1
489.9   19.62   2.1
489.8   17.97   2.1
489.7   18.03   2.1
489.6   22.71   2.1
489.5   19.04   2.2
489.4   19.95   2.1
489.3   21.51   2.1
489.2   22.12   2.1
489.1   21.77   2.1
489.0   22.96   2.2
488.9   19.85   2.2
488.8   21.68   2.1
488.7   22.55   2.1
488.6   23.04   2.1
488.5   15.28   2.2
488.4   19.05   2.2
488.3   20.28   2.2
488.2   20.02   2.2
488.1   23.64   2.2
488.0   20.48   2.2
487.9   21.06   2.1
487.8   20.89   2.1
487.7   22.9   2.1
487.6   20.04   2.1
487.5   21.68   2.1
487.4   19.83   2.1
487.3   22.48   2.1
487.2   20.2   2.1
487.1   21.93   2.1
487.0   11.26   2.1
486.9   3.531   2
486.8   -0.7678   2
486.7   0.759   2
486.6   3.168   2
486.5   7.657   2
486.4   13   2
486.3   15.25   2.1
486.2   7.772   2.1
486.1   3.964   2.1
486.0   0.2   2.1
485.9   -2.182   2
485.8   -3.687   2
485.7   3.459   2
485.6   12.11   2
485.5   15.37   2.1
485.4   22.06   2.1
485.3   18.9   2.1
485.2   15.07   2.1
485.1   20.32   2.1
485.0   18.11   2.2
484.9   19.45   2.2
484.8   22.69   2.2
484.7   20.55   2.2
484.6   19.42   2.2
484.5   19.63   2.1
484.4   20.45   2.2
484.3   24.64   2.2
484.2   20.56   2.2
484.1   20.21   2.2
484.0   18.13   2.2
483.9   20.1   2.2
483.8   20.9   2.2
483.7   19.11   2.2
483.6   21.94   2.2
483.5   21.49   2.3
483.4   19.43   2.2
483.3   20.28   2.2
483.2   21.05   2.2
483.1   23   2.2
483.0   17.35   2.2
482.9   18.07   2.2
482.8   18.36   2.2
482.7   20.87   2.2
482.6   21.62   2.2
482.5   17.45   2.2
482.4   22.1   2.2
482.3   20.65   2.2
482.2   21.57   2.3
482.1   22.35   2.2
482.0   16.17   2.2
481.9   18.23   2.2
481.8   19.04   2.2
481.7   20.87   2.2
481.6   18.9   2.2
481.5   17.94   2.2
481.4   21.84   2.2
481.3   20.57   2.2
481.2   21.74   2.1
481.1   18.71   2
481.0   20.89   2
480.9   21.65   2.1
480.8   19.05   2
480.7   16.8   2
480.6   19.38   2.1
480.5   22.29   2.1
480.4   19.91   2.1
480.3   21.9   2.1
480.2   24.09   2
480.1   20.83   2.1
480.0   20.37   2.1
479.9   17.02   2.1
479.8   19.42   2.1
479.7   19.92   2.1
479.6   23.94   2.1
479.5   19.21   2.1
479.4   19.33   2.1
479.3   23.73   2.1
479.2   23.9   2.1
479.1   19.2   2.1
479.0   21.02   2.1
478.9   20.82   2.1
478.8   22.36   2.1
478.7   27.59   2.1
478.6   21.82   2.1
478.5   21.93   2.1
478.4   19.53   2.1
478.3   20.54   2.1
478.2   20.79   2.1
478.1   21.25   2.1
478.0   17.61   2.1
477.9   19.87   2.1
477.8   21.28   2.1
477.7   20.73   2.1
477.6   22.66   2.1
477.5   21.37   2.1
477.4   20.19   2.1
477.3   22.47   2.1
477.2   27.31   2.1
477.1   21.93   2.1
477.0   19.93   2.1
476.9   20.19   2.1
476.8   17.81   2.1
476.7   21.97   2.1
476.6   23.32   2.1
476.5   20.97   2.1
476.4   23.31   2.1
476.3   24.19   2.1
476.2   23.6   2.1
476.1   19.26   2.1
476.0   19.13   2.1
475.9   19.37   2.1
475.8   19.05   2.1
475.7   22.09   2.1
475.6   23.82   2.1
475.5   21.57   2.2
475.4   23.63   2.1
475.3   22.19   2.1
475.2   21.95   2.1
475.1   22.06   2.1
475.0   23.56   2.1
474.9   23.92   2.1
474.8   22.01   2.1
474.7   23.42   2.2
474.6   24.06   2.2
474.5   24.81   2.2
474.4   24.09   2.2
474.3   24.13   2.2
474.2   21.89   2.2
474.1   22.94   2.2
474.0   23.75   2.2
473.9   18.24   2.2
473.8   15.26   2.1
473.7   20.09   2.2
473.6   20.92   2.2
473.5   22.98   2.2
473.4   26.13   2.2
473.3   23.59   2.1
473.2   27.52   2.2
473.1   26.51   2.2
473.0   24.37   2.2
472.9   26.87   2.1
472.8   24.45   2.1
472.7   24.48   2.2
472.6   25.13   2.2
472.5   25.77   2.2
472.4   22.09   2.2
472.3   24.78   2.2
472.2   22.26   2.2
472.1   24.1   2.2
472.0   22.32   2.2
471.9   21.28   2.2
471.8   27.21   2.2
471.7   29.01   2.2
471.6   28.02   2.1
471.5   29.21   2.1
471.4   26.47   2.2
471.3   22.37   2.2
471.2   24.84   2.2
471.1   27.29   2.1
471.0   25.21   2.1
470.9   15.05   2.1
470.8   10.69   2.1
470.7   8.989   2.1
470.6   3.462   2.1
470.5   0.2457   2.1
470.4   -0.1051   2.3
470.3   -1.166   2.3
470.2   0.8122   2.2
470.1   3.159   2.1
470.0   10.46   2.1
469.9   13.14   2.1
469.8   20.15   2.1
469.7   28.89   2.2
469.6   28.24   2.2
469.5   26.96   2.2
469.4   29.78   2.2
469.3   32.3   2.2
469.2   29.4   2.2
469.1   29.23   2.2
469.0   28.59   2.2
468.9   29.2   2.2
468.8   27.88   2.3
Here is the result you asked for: 21.2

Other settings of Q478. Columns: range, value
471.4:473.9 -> 24.3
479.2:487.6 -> 17.5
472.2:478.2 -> 22.4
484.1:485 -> 20.7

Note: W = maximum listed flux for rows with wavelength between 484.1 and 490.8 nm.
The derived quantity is 24.64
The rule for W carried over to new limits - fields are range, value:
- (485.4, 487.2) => 21.93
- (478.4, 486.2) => 27.59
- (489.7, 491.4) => 23.62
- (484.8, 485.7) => 22.69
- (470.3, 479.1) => 29.21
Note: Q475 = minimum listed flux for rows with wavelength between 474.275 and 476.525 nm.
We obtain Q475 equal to 19.05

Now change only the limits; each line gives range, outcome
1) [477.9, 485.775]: 3.459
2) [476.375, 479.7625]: 17.61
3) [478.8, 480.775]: 16.8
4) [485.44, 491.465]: -3.687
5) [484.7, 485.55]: 15.07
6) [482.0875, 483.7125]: 17.35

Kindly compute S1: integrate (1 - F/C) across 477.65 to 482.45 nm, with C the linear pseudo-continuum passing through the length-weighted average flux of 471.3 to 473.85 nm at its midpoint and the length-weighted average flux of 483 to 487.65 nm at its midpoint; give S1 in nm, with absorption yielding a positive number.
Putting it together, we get -0.400 nm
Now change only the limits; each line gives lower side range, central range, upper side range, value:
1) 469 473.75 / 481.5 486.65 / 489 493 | 0.965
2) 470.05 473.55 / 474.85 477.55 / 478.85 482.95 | -0.241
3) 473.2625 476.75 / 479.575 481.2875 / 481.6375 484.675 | 0.035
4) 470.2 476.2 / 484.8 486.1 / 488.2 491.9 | 0.553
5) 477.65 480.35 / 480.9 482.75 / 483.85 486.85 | -0.269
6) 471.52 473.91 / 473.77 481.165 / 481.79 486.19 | -0.082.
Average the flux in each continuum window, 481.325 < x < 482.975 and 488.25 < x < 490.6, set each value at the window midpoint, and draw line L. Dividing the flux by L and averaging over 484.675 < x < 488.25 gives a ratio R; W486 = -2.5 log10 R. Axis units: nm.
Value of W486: 0.40 mag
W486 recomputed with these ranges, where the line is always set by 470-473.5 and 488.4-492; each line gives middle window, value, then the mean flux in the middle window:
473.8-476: -0.13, 22.3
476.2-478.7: -0.09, 21.5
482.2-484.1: -0.01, 20.1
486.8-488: 0.12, 18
